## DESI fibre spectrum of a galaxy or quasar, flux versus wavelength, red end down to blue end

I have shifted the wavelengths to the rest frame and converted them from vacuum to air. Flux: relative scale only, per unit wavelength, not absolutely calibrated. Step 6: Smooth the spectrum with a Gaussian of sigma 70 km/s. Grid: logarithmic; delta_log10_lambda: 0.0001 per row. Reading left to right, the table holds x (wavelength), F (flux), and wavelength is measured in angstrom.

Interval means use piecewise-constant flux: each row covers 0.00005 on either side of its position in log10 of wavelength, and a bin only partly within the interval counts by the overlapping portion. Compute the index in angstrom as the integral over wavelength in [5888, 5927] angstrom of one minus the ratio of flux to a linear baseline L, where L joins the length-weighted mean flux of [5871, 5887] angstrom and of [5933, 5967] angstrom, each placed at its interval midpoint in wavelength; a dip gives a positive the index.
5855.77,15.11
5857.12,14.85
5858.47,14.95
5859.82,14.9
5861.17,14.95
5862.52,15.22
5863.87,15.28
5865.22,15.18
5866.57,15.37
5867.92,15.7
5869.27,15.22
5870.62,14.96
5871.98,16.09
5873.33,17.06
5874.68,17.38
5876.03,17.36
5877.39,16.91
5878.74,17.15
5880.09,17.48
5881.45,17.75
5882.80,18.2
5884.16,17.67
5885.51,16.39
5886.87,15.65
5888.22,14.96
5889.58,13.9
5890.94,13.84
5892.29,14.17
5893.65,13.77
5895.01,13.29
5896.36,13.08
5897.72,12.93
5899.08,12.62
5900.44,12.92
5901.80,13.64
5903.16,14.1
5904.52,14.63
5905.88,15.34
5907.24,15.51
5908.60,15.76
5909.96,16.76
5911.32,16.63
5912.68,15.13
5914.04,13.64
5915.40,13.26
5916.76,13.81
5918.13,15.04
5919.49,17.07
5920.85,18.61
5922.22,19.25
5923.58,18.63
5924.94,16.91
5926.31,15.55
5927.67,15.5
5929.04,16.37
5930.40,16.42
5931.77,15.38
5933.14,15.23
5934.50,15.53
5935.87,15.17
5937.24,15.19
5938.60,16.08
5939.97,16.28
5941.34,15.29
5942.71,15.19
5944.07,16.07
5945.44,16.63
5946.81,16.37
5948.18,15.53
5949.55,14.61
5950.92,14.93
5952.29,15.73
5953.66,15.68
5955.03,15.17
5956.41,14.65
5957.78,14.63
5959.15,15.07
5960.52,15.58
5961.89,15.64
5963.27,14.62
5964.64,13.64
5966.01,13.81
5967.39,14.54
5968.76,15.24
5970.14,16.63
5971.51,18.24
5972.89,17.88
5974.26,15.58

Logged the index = 3.2 angstrom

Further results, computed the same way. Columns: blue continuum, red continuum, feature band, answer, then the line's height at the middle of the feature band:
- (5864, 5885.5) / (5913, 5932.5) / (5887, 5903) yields 2.7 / 16.4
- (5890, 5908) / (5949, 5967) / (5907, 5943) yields -4.0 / 14.3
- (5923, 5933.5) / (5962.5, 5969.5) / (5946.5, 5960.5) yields -0.2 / 15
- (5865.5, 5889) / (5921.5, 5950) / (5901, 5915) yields 1.1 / 16.3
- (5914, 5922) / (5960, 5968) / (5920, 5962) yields -2.2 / 15.1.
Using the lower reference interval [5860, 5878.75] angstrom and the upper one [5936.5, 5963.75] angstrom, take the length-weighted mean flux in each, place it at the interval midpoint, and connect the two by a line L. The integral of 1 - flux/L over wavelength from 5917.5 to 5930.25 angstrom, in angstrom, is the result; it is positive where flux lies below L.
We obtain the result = -1.1 angstrom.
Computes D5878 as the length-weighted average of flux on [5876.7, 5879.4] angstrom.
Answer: 17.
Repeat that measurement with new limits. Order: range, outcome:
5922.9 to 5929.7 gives 16.6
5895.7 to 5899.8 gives 12.9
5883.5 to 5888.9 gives 16.2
